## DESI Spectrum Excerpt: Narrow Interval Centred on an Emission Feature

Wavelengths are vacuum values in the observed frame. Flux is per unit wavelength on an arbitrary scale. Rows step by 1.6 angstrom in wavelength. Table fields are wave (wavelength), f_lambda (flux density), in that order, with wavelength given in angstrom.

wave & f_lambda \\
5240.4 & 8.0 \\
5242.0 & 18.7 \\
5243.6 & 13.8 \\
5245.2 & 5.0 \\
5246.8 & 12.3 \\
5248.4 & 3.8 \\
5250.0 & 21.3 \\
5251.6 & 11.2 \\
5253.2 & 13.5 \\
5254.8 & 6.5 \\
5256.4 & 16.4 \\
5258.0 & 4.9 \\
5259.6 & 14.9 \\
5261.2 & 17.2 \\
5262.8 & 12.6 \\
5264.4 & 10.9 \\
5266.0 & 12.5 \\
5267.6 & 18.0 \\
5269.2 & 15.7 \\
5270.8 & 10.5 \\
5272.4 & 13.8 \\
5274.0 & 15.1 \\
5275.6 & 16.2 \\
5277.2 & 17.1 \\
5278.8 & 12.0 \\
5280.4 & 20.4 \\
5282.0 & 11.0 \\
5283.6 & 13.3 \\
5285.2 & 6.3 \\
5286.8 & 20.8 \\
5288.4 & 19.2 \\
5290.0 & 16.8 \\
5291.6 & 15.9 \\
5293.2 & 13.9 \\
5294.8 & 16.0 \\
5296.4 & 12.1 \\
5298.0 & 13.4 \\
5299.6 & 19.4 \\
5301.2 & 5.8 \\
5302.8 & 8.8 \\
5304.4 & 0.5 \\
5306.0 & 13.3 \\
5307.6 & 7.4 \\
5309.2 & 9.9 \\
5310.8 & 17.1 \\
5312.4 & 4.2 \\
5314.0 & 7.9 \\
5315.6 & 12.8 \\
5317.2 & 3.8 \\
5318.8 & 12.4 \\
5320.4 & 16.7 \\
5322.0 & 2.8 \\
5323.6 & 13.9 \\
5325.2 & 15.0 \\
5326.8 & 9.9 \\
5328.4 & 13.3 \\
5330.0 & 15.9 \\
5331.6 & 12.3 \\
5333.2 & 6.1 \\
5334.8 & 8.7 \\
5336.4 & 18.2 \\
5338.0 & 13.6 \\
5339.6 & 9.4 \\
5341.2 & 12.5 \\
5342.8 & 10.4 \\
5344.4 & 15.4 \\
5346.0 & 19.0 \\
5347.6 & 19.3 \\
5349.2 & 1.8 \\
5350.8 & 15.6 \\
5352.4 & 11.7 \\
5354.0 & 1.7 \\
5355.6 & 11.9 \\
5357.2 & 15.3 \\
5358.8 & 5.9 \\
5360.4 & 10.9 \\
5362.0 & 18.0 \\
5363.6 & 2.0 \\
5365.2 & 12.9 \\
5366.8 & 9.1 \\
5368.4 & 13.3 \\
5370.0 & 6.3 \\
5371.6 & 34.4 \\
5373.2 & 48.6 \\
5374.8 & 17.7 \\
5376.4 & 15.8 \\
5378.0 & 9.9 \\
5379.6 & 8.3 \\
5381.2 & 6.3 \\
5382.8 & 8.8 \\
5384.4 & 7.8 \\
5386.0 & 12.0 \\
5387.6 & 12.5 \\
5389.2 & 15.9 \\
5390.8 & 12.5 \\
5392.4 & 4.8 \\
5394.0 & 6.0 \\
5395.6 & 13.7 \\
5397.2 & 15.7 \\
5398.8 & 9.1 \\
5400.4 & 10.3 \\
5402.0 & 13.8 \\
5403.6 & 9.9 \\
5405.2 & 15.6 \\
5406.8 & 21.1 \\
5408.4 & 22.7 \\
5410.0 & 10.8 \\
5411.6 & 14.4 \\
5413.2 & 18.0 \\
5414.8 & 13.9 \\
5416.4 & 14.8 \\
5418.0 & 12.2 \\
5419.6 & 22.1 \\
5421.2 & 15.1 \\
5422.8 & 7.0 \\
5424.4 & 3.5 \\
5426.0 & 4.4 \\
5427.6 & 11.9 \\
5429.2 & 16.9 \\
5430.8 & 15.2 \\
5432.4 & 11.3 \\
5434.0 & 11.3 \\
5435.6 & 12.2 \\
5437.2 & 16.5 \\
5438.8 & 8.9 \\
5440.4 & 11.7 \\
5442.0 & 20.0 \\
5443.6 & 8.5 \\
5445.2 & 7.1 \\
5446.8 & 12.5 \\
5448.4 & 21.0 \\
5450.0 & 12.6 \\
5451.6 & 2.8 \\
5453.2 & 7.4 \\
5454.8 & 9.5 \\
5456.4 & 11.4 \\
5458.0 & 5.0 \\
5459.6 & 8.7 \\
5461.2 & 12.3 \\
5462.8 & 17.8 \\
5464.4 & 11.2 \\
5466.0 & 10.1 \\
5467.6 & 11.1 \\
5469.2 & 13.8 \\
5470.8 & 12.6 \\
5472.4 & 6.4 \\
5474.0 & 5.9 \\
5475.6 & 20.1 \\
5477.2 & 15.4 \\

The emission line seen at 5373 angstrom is Hbeta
